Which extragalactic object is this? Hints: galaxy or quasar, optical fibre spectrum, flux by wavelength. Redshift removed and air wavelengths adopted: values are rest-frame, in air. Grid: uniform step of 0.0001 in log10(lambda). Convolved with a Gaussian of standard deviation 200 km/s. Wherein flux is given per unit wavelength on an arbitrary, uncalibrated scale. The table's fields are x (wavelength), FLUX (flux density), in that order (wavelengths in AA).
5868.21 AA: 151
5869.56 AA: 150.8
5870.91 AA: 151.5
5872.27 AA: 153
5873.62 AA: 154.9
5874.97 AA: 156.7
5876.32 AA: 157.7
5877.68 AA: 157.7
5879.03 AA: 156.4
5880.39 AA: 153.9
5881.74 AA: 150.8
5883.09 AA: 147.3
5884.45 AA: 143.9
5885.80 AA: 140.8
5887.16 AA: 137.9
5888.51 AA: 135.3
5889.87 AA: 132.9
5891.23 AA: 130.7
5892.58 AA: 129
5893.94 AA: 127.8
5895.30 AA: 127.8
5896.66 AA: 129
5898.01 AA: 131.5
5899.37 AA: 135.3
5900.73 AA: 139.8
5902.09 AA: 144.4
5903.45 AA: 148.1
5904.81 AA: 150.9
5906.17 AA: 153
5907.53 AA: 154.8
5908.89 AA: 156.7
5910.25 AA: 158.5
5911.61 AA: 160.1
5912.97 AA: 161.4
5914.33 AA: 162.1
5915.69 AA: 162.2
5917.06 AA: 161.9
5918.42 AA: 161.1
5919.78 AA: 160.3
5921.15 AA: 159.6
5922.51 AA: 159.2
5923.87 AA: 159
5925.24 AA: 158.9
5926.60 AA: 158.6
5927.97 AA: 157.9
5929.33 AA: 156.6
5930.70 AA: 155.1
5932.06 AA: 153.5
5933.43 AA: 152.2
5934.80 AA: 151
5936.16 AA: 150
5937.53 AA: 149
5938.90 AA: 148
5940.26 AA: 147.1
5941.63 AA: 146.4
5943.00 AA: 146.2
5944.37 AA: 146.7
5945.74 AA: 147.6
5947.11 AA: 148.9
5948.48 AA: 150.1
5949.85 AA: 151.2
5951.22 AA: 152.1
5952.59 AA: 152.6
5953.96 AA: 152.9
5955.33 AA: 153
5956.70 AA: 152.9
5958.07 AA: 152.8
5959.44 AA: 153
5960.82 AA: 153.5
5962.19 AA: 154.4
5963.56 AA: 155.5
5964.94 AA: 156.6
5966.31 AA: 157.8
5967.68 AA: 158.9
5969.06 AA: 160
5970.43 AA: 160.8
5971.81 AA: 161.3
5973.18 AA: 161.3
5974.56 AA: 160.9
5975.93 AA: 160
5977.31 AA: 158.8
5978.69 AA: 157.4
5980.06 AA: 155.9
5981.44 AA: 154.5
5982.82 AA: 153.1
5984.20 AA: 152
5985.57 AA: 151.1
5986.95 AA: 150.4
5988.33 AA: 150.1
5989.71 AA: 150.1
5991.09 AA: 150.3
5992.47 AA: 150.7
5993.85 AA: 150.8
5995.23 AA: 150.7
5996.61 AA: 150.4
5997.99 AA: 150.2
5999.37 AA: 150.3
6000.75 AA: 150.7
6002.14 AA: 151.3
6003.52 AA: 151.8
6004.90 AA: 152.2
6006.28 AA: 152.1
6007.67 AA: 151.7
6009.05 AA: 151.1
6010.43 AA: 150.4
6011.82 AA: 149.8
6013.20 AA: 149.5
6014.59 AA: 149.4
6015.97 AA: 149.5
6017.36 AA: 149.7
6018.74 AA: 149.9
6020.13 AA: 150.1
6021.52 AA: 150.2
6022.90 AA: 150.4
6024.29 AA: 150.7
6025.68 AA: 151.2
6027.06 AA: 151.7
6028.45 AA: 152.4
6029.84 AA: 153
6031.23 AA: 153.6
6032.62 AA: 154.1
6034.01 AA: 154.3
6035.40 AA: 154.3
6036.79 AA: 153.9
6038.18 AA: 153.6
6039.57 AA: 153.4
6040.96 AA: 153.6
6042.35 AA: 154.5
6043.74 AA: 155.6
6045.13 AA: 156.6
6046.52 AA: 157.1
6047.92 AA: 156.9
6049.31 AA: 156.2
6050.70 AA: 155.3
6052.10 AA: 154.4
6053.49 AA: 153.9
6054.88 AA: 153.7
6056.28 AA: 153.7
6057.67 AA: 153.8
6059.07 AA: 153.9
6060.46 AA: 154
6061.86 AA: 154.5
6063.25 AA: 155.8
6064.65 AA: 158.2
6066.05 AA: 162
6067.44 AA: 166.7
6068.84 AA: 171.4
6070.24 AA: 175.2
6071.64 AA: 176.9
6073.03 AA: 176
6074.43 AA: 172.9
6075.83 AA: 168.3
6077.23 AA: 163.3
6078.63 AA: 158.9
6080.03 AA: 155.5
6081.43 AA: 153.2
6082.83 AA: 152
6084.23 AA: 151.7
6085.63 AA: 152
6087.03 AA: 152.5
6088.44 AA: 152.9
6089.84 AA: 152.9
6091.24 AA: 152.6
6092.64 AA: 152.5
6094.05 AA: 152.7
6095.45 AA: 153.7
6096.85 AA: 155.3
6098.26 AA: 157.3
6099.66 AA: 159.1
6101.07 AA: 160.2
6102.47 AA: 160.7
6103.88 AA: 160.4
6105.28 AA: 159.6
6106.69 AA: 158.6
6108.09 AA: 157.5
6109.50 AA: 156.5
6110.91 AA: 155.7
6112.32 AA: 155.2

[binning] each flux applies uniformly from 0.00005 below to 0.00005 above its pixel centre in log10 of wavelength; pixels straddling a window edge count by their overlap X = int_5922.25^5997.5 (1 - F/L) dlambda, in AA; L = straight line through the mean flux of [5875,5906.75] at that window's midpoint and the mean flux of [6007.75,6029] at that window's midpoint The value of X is -3.6 AA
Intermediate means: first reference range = 142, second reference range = 150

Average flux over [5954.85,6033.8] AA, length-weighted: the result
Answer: 153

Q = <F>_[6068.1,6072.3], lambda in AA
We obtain 174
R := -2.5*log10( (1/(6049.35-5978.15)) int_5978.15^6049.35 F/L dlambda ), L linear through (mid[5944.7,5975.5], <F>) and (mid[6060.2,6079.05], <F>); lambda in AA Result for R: 0.06 mag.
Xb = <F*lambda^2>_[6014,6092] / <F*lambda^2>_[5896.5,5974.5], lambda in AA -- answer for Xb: 1.1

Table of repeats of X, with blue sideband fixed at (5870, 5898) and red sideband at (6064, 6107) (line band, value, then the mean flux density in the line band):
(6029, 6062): 0.4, 154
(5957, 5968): -0.4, 155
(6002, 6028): 0.6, 151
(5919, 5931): -1.0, 158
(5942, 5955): -0.1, 150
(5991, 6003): 0.2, 151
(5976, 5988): -0.2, 154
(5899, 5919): -1.2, 154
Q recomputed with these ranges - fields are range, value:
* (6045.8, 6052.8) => 156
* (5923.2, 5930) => 158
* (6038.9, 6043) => 154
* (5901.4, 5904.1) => 146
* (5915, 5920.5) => 161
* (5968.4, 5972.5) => 161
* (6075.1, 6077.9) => 166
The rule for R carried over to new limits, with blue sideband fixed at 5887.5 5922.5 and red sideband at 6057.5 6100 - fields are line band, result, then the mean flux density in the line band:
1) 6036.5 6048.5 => 0.01 mag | 155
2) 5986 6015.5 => 0.02 mag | 151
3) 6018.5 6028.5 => 0.03 mag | 151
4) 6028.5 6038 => 0.02 mag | 154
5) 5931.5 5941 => -0.01 mag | 150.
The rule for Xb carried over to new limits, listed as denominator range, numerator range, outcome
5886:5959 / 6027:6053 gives 1.07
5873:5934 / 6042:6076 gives 1.13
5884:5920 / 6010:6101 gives 1.13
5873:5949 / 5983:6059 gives 1.06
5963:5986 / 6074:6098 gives 1.03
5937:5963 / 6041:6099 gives 1.09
